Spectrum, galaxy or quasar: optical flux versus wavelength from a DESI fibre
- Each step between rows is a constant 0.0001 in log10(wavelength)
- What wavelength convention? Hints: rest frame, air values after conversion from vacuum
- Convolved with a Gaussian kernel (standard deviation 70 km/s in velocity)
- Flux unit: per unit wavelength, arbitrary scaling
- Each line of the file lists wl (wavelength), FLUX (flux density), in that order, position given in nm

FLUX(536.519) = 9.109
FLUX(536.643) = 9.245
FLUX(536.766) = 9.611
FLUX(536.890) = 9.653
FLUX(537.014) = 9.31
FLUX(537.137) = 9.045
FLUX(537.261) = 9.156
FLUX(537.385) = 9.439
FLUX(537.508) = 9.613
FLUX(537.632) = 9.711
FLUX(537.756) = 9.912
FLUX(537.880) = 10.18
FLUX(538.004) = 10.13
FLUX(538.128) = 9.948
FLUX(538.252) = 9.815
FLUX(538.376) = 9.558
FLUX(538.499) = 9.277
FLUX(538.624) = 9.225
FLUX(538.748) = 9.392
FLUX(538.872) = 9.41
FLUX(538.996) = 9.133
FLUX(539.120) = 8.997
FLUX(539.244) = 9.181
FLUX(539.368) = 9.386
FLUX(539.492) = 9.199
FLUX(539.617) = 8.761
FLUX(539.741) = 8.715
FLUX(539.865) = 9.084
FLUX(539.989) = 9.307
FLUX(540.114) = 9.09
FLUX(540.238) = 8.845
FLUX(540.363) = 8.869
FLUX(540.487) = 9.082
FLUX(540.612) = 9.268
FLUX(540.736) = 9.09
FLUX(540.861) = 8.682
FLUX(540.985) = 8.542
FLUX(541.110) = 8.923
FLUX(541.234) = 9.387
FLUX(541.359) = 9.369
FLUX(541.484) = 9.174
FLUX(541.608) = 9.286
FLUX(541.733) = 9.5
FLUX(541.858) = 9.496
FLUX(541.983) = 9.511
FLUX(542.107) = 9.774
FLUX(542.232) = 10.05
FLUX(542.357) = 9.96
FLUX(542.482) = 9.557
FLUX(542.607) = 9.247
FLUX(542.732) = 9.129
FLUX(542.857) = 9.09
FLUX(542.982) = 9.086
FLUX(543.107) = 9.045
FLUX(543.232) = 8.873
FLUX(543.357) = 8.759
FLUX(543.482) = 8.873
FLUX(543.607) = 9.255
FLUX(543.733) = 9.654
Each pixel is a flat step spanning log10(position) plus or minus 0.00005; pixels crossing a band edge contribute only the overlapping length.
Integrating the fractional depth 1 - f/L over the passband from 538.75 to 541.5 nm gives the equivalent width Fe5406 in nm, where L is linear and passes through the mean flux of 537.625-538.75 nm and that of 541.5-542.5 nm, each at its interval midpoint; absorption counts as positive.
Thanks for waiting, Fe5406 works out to 0.17 nm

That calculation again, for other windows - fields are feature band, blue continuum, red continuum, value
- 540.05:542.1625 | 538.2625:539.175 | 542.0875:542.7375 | 0.08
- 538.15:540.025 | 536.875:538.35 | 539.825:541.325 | 0.02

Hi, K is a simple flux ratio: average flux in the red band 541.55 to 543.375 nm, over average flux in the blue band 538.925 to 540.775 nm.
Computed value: 1.0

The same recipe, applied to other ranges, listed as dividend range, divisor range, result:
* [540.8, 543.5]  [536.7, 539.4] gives 0.97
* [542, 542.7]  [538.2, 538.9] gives 1.03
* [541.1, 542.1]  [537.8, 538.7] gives 0.96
